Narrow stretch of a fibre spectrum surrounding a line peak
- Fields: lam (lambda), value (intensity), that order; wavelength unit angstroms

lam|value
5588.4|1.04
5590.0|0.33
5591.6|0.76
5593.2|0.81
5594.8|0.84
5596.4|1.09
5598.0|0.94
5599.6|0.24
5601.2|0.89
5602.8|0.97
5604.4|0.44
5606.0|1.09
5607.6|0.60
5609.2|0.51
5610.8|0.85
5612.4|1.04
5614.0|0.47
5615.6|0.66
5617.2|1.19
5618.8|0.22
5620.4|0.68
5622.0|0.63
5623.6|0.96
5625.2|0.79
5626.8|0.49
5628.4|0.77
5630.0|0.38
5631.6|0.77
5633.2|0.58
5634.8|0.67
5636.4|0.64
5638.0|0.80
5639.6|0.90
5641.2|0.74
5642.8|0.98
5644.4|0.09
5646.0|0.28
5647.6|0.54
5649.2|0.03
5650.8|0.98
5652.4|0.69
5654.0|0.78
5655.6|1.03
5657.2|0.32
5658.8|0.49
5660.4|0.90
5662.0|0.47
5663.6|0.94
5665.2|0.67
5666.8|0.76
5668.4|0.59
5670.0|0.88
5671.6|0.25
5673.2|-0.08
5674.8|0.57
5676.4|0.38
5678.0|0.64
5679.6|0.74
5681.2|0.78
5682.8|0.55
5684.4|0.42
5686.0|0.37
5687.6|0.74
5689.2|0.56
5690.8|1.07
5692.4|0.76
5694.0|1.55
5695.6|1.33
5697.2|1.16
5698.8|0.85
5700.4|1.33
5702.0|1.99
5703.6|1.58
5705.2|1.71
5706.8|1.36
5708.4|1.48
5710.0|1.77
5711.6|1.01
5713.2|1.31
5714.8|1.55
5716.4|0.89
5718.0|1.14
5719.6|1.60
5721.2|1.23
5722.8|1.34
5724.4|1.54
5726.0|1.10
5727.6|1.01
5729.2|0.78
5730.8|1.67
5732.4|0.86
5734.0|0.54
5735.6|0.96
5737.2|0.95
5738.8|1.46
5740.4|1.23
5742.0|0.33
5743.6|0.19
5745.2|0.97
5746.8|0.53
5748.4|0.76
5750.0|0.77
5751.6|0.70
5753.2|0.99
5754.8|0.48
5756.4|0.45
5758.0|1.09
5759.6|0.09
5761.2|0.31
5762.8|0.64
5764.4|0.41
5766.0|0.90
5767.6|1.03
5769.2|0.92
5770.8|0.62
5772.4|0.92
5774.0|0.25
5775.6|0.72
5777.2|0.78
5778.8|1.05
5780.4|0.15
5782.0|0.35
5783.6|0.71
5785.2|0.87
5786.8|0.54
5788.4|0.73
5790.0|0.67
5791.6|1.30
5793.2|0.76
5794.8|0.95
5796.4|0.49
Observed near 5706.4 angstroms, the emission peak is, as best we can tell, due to Mg II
